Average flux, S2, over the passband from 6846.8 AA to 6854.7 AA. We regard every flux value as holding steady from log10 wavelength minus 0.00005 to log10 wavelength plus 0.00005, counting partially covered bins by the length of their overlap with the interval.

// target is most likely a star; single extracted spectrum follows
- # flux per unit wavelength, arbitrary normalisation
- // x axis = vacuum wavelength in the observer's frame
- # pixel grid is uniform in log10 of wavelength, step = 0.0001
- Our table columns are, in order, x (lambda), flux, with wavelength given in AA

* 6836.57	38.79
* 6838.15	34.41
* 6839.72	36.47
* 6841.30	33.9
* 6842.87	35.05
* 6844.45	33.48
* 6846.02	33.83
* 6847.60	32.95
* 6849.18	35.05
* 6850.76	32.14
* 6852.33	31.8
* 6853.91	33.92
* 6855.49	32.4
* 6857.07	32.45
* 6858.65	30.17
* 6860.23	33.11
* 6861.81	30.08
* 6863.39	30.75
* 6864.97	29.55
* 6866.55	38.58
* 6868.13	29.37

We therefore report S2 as 33.2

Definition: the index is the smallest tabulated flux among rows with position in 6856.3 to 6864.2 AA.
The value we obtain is 30.08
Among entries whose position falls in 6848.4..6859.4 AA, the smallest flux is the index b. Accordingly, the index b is 30.17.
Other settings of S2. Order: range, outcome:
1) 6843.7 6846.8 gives 33.7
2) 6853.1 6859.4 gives 32.2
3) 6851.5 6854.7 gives 32.9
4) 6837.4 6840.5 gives 35.5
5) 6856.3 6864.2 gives 31.3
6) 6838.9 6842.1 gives 35.2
